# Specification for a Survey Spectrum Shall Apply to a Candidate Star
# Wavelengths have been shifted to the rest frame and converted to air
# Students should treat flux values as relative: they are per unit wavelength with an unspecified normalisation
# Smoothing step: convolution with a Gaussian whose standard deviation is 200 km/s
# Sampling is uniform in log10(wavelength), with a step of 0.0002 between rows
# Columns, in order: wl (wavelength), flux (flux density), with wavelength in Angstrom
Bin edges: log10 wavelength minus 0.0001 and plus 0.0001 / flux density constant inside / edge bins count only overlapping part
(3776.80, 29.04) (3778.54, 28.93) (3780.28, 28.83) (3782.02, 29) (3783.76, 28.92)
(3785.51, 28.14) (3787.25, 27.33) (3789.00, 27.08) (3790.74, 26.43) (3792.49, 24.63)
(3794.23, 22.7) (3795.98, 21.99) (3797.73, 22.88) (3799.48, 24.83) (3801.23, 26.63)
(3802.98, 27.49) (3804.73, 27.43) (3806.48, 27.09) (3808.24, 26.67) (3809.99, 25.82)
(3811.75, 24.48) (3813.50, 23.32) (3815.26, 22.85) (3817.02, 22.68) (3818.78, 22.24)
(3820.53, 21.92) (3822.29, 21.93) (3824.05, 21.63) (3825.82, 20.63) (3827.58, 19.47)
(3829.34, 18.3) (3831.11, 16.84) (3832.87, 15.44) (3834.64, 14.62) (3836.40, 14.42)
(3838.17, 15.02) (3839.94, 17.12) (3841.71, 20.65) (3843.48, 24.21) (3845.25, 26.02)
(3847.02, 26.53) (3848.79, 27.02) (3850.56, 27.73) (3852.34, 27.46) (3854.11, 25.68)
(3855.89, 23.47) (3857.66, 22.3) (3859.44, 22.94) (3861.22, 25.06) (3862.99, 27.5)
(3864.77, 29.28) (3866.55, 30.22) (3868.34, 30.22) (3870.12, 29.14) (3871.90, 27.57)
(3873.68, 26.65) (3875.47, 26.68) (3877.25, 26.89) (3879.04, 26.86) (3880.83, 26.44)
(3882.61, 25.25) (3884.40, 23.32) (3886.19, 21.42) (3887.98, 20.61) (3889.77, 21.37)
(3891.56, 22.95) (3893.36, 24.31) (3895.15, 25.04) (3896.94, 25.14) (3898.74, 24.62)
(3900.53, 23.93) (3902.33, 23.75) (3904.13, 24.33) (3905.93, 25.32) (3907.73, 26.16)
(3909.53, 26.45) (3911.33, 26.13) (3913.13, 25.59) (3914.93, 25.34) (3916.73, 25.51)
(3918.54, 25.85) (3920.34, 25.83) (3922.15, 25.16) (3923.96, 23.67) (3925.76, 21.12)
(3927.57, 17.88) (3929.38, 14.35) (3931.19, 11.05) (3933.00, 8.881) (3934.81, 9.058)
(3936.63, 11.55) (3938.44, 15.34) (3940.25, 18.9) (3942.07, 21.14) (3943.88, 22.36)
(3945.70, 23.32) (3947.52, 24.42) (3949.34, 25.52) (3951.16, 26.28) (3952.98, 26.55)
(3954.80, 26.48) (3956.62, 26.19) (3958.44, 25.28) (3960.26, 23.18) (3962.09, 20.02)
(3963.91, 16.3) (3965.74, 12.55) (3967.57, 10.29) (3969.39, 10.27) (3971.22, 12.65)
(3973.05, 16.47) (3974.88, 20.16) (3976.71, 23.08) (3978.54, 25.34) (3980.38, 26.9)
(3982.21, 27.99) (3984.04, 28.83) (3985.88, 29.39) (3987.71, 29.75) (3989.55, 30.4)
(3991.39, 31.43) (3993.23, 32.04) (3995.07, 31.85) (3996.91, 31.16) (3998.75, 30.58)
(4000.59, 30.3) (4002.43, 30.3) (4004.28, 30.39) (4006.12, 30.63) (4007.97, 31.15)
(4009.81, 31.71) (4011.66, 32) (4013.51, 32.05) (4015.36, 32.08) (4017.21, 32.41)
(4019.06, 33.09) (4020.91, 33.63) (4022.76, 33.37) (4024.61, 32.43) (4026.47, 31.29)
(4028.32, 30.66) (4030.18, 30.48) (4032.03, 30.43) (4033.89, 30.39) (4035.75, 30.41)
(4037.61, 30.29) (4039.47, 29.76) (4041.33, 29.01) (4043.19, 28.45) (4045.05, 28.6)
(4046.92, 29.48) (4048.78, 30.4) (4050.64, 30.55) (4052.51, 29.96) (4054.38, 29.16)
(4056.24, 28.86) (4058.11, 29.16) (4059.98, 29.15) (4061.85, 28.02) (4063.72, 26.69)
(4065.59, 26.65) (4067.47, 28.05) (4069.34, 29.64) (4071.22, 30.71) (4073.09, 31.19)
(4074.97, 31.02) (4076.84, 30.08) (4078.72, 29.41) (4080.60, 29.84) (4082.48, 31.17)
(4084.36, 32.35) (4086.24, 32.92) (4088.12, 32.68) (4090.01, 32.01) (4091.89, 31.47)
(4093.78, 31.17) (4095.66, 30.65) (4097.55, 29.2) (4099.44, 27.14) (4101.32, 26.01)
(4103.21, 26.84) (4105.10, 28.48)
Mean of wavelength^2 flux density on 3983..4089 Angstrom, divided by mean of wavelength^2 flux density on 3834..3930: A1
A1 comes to 1.36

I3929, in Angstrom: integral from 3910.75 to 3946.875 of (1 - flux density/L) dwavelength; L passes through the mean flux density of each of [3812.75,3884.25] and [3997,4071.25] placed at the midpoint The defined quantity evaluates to 8.93 Angstrom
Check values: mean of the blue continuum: 23.5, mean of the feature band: 19.9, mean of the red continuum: 30.3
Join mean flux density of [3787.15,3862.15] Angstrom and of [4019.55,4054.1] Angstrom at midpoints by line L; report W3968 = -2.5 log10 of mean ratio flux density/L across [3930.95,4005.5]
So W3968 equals 0.226 mag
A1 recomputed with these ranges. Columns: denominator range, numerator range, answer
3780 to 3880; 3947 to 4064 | 1.25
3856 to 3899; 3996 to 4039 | 1.32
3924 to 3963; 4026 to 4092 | 1.58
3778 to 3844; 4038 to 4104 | 1.47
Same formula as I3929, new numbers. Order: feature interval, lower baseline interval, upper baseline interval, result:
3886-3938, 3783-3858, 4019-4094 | 8.4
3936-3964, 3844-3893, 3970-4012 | 5.0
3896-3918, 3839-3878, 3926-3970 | -3.2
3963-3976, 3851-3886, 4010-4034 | 6.8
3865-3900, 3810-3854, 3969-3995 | -4.4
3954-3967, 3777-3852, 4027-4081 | 2.9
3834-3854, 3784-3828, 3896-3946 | 1.1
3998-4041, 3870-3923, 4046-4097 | -4.0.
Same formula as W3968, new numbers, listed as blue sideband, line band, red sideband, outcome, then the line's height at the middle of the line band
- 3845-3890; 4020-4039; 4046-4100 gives -0.08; 29.1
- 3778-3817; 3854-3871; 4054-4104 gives 0.01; 26.8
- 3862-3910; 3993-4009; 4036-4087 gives -0.10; 28.3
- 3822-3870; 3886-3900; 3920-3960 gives -0.08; 21.6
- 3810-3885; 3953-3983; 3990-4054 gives 0.37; 28.7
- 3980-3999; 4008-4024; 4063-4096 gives -0.08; 30.2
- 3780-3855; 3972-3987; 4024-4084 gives 0.13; 27.8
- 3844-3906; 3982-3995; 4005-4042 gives -0.01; 30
